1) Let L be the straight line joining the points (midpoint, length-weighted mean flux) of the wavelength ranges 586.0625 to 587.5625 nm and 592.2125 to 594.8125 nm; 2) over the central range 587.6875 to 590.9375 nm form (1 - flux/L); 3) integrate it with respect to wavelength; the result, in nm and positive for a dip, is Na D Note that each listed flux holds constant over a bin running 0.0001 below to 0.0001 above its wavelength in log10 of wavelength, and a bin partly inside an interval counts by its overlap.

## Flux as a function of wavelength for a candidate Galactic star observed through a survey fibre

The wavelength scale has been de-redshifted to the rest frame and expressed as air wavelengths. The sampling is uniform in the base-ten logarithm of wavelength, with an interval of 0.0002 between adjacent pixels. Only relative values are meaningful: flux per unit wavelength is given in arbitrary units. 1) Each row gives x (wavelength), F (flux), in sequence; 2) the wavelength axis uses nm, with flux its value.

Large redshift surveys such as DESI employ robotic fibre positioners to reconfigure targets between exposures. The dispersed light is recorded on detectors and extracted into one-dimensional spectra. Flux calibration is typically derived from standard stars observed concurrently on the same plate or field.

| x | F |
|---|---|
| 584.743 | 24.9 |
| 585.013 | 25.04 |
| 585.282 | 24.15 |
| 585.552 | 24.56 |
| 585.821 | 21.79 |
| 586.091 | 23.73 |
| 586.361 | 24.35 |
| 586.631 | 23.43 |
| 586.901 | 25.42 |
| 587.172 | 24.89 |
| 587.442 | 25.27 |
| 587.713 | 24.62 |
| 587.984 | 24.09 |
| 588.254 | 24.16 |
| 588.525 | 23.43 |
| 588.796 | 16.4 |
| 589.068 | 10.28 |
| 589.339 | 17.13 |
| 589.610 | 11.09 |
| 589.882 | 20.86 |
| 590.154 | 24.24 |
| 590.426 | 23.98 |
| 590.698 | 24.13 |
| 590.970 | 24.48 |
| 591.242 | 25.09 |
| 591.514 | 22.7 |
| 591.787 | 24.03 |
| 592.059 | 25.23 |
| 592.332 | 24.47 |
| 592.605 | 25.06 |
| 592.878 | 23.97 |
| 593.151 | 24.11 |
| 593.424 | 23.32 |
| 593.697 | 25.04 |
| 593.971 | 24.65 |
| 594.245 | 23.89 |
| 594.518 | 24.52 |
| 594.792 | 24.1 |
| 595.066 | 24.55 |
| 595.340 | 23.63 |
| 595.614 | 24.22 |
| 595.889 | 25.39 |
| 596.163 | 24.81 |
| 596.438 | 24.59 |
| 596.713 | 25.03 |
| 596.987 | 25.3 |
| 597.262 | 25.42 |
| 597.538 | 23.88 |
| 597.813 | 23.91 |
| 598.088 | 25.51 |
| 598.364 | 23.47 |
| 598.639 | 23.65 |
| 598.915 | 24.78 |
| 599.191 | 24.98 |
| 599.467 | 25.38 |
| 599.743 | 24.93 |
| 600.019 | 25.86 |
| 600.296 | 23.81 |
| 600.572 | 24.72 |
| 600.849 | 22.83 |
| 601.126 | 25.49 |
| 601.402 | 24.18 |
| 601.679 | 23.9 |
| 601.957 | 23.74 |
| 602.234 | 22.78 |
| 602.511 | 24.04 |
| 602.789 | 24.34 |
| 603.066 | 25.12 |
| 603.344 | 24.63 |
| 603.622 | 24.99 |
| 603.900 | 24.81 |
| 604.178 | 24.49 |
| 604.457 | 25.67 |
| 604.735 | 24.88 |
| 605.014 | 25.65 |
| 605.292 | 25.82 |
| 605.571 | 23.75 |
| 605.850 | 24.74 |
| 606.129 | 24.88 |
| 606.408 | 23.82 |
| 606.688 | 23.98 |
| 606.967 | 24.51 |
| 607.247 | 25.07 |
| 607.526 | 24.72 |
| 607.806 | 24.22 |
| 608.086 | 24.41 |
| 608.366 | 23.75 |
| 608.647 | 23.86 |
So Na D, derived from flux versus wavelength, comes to 0.55 nm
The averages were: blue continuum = 24.6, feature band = 20.4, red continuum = 24.3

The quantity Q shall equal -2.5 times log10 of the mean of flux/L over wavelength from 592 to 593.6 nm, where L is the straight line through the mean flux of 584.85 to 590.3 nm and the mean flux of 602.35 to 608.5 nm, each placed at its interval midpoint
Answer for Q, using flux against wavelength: -0.074 mag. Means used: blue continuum 22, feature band 24.3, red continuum 24.6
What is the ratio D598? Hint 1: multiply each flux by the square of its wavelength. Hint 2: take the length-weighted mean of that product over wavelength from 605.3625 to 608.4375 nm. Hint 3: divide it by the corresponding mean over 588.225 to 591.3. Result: 1.28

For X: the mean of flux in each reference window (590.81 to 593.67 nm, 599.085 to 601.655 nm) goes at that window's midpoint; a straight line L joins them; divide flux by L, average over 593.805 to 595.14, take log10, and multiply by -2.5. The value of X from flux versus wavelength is 0.002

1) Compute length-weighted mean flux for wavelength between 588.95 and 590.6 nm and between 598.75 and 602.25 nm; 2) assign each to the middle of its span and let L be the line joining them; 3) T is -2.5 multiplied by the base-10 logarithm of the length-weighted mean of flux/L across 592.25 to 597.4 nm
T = -0.16 mag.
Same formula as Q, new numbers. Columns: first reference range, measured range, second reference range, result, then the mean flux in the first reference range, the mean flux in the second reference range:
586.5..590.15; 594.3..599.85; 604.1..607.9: -0.08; 21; 24.7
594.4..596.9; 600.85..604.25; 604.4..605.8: 0.03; 24.6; 25.1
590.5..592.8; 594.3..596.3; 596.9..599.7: 0.00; 24.4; 24.6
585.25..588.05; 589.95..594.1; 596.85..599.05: 0.00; 24.2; 24.5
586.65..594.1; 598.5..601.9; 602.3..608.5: -0.03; 22.7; 24.6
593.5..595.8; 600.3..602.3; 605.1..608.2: 0.02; 24.3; 24.6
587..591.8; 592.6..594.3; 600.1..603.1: -0.08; 21.7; 24.1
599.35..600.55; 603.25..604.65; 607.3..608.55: -0.01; 25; 24.3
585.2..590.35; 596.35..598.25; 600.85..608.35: -0.07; 21.8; 24.5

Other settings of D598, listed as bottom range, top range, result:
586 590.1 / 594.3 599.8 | 1.19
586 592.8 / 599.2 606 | 1.14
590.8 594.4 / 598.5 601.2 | 1.04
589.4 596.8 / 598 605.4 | 1.07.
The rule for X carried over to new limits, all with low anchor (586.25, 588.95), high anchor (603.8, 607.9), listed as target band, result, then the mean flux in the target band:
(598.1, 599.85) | -0.014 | 24.6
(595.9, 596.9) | -0.037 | 24.9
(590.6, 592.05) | -0.020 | 24.2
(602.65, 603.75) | -0.009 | 24.8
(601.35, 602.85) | 0.032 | 23.8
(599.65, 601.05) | -0.004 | 24.5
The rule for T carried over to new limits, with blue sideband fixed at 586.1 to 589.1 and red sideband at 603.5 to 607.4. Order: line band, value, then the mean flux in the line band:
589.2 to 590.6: 0.18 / 19.6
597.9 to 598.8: -0.01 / 24.2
